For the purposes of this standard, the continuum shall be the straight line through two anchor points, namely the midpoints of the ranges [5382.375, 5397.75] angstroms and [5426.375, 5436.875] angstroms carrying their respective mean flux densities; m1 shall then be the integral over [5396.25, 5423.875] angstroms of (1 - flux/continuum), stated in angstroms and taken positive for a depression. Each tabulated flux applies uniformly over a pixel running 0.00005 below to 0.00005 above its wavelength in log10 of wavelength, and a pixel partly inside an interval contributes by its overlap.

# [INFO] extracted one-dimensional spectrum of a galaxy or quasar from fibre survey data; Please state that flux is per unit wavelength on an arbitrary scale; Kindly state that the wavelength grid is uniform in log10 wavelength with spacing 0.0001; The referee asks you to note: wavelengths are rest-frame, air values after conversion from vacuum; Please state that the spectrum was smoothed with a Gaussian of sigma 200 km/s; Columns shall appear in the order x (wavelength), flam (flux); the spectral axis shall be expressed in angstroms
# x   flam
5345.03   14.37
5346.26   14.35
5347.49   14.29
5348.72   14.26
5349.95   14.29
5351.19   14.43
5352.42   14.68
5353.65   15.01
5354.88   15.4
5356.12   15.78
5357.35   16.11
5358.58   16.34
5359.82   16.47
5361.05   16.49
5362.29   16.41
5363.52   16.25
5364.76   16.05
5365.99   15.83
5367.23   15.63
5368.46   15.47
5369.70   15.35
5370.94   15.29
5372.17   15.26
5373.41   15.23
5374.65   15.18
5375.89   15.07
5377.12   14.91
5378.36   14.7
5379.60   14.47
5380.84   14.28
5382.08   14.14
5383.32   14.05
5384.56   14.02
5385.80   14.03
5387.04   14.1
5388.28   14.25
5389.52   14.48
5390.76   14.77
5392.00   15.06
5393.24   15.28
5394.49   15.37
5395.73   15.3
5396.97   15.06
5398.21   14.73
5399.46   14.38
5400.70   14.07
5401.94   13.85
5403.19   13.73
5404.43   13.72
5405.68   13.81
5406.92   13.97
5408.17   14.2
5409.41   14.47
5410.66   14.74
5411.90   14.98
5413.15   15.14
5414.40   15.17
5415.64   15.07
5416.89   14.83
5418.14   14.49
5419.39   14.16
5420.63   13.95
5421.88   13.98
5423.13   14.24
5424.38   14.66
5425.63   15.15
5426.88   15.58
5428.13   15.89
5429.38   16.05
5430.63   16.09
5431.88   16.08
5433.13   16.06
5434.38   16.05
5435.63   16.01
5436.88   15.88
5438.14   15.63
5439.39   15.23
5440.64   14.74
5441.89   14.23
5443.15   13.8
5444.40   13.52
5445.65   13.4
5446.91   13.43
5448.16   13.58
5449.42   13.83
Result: 1.6 angstroms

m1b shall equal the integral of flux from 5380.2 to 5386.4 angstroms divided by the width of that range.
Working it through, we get 14.1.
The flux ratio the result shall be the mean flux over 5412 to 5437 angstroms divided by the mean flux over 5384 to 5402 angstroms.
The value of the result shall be 1.04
